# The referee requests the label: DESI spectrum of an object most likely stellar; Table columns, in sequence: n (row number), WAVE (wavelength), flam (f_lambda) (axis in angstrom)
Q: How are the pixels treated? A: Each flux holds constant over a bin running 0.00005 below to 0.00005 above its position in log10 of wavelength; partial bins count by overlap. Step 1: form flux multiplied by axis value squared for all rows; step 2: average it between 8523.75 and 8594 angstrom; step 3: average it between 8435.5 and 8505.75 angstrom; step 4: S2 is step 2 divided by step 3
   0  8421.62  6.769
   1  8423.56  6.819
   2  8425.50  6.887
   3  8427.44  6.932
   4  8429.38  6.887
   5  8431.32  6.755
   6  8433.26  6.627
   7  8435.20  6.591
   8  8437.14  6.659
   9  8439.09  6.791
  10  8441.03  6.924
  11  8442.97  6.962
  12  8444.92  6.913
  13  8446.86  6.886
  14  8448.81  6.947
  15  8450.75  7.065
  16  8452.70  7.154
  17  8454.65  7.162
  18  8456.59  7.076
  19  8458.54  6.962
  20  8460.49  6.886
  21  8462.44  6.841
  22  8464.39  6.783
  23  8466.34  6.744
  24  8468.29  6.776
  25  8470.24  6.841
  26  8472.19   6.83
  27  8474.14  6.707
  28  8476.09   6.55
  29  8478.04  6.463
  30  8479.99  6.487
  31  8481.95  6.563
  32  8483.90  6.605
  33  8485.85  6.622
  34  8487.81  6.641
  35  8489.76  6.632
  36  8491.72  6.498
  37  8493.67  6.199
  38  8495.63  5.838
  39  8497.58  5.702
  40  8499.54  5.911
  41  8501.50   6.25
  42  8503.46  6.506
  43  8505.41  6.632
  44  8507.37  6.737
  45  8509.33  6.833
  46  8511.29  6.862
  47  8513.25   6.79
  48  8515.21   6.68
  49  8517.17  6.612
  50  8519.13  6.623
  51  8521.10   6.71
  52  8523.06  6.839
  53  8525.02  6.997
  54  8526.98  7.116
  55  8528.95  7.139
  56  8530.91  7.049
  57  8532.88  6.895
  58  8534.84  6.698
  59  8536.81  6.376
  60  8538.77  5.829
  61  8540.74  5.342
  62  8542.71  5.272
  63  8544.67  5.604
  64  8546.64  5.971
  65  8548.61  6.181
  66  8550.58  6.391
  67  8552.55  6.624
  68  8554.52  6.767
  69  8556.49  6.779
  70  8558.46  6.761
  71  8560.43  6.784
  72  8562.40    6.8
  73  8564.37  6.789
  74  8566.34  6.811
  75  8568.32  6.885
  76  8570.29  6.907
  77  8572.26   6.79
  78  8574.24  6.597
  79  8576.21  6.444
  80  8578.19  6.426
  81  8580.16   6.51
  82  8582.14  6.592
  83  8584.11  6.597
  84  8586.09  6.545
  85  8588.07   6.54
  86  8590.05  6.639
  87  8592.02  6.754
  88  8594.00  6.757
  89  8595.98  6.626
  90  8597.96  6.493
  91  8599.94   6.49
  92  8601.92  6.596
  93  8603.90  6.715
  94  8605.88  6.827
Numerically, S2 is 1.0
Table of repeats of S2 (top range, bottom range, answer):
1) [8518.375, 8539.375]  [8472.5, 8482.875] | 1.04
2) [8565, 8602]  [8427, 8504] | 1.02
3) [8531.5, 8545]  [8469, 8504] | 0.95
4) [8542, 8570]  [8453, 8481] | 0.97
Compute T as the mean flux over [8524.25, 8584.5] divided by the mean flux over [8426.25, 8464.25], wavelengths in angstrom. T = 0.95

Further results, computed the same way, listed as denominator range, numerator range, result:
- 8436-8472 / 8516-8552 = 0.93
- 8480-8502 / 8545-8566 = 1.04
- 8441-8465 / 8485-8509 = 0.91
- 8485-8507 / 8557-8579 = 1.06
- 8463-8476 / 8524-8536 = 1.03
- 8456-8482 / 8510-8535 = 1.02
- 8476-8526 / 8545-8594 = 1.01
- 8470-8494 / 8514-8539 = 1.03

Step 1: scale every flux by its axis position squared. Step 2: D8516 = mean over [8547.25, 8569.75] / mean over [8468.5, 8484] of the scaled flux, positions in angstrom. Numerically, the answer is 1.0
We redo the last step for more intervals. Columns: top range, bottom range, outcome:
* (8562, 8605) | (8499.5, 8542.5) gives 1.02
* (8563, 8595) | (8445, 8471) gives 0.99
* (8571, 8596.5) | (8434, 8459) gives 0.98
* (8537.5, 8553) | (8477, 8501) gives 0.94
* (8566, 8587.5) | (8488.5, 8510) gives 1.07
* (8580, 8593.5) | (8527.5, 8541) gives 1.02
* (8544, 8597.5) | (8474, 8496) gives 1.04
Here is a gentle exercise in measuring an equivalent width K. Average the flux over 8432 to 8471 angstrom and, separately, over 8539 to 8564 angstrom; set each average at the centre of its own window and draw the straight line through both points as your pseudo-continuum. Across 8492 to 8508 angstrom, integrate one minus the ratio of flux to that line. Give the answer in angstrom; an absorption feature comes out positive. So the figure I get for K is 0.88 angstrom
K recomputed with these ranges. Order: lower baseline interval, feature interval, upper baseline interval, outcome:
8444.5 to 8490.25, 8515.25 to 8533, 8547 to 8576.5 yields -0.4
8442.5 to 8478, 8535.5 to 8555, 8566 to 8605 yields 2.0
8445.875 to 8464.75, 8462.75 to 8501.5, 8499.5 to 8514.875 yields 1.7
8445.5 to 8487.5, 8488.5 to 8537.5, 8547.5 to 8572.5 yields 1.1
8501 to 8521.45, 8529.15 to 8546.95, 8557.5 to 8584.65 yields 1.4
